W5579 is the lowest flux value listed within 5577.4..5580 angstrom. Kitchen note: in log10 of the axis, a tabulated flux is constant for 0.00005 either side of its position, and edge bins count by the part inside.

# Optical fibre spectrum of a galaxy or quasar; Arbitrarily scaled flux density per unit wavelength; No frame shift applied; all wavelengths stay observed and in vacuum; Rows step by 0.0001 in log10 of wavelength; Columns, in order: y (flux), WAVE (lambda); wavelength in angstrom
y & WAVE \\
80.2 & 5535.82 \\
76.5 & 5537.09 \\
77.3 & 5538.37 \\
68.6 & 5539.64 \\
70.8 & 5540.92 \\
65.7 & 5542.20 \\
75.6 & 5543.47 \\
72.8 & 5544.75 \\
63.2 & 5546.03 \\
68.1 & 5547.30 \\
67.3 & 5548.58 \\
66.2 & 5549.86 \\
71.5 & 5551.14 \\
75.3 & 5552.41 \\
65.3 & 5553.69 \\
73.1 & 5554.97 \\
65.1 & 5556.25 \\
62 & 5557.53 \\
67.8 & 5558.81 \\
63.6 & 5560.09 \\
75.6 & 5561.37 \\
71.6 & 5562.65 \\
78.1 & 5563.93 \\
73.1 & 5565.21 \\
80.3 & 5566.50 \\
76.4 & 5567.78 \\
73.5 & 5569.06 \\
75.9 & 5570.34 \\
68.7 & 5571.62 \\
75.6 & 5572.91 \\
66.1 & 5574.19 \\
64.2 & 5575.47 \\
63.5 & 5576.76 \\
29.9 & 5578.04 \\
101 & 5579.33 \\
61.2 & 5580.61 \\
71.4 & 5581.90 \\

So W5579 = 29.9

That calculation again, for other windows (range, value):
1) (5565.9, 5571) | 73.5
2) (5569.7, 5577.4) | 63.5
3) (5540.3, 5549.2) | 63.2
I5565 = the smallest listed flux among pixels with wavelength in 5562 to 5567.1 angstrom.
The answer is 71.6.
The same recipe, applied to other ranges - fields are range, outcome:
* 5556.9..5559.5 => 62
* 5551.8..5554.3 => 65.3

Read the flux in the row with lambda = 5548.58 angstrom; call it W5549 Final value 67.3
